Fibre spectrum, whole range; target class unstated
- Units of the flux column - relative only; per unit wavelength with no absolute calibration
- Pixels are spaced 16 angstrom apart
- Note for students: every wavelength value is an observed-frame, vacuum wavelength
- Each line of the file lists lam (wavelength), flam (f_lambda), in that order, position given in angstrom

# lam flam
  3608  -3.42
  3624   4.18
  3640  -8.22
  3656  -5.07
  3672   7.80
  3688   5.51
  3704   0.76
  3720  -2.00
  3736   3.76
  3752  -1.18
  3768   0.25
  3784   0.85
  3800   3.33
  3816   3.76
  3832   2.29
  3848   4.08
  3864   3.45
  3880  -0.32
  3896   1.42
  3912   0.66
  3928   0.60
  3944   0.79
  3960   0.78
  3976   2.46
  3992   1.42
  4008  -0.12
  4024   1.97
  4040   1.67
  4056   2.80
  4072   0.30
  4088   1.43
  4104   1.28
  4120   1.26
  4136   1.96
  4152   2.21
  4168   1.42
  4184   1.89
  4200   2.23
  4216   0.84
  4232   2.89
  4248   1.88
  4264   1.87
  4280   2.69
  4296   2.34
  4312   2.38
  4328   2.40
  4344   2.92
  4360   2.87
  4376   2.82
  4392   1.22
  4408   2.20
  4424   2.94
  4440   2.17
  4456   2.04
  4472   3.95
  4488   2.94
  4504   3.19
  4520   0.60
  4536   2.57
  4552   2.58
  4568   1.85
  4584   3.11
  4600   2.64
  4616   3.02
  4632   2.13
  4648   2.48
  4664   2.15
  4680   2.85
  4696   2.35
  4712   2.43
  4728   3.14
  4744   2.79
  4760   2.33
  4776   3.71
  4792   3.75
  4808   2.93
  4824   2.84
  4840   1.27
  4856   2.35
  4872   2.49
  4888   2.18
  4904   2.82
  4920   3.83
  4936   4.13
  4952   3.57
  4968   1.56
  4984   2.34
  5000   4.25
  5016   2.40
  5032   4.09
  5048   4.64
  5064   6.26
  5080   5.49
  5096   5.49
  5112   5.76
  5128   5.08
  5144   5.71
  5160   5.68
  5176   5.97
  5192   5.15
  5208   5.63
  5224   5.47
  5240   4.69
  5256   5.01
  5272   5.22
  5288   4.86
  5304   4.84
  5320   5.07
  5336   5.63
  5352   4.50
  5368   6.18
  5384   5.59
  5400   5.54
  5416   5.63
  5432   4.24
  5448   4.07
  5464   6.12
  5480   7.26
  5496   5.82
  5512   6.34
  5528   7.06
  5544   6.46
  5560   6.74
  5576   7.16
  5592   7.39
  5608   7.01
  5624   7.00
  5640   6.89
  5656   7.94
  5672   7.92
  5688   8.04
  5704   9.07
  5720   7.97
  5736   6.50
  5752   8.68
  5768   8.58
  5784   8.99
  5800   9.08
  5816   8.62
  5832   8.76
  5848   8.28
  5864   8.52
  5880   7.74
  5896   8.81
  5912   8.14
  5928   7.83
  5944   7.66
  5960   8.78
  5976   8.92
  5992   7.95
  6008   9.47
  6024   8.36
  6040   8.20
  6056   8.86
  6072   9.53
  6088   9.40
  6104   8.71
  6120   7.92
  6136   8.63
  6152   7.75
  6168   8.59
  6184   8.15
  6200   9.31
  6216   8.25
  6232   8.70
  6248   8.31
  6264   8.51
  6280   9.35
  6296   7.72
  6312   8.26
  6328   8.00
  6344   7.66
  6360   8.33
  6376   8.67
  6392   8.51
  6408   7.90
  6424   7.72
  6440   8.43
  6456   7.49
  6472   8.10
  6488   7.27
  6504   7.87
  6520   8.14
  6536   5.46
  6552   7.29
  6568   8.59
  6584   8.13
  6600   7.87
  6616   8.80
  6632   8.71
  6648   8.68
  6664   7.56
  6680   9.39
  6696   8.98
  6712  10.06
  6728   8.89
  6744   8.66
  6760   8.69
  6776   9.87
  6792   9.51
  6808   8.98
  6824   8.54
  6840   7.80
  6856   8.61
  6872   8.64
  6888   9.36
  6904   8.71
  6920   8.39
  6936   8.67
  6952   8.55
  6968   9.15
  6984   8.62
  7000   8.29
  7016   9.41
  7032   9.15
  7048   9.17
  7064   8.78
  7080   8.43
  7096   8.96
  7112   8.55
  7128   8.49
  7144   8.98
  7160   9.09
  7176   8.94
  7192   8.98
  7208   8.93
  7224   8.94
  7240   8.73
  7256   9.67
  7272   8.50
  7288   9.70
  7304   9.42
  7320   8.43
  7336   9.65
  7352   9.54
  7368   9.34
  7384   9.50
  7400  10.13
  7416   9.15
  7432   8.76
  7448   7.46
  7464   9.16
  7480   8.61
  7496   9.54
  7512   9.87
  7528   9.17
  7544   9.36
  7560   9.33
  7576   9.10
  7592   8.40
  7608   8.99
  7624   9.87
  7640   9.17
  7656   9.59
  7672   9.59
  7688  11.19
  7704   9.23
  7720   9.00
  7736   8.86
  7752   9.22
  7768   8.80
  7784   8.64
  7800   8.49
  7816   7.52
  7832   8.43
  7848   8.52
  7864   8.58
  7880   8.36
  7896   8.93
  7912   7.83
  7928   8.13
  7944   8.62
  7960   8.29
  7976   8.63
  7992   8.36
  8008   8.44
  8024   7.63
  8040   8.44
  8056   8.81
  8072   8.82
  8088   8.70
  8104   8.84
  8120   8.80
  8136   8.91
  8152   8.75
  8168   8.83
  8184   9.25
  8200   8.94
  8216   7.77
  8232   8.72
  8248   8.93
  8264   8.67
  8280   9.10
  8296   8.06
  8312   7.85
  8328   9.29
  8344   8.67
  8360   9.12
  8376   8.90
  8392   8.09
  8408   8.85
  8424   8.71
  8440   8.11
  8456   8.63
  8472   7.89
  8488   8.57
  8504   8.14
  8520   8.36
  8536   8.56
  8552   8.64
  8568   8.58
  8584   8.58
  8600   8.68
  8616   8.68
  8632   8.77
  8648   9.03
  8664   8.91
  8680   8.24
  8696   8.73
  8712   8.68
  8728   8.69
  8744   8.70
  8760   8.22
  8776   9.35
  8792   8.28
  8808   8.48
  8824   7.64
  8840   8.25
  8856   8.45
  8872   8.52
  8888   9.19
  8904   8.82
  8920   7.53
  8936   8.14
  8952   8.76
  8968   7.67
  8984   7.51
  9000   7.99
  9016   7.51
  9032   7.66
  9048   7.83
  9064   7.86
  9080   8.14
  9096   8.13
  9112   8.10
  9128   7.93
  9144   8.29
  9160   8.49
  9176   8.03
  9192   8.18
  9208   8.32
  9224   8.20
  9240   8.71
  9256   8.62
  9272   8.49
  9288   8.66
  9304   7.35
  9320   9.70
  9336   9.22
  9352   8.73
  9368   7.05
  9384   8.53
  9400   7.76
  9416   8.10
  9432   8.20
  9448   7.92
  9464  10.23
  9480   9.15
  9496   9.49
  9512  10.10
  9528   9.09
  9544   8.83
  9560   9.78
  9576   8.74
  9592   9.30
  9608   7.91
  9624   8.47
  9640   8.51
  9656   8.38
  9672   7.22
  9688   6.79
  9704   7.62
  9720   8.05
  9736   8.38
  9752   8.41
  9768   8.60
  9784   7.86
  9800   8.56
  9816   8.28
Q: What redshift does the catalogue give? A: 0.264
